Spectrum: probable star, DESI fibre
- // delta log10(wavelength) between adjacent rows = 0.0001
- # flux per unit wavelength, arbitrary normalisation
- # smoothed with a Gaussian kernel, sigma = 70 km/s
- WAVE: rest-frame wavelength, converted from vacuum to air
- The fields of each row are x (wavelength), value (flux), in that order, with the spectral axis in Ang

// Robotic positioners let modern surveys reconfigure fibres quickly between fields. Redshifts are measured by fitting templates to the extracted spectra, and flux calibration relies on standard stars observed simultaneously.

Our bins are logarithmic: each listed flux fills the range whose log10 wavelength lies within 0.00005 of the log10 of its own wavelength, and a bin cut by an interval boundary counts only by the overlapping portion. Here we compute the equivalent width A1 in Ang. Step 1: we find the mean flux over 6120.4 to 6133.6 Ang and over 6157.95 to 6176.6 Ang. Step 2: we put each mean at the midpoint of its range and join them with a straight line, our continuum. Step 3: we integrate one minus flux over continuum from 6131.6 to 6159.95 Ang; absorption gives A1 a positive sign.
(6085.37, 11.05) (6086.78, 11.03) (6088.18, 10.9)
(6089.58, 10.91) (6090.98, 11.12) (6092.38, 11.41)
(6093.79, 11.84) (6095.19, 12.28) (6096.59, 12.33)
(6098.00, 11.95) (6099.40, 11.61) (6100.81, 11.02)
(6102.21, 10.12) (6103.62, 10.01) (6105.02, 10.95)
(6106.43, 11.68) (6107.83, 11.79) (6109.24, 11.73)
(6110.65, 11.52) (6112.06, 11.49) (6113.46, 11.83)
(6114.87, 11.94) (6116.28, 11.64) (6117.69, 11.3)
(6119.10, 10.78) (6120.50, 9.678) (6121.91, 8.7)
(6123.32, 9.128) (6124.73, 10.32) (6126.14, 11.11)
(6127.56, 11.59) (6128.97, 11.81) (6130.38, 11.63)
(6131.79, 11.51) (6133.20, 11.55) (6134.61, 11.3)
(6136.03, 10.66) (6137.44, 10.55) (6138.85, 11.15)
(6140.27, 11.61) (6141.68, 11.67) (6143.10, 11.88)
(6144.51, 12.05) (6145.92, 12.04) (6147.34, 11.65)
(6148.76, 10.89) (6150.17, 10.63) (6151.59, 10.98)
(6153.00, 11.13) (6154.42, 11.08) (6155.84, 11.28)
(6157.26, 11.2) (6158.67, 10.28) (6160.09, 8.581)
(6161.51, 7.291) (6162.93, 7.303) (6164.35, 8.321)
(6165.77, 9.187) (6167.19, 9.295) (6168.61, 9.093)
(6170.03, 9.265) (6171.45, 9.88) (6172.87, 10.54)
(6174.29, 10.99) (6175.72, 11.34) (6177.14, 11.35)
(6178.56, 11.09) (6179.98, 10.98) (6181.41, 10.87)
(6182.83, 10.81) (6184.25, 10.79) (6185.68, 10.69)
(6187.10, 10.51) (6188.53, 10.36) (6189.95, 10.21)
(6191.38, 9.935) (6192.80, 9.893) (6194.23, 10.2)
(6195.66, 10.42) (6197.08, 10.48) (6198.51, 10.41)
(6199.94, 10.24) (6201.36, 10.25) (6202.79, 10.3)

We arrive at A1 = -3.12 Ang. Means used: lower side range 10.7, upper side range 9.36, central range 11.2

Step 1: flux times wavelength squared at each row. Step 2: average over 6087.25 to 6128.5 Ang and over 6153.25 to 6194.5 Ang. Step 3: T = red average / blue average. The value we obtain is 0.93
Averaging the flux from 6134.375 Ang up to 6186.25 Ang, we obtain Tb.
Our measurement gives 10.5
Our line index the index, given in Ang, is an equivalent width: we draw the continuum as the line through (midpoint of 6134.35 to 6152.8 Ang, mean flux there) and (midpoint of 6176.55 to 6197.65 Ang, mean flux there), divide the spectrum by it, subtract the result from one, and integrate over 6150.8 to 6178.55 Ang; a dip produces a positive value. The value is 2.5 Ang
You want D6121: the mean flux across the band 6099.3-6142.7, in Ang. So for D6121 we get 11.1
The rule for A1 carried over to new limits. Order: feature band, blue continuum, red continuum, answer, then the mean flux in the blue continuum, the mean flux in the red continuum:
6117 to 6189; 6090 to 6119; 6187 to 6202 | 1.5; 11.5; 10.3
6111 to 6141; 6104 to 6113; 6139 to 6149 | 1.5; 11.5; 11.7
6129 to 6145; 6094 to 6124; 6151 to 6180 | -1.3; 11.1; 10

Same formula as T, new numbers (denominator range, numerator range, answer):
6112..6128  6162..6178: 0.91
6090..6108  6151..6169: 0.86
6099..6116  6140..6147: 1.06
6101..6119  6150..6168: 0.87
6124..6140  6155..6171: 0.83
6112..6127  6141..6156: 1.08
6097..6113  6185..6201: 0.94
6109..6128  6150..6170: 0.90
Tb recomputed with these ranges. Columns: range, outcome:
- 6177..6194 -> 10.6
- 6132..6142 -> 11.2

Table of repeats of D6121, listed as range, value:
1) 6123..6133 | 11.1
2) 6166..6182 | 10.4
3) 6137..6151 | 11.4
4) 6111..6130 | 10.9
